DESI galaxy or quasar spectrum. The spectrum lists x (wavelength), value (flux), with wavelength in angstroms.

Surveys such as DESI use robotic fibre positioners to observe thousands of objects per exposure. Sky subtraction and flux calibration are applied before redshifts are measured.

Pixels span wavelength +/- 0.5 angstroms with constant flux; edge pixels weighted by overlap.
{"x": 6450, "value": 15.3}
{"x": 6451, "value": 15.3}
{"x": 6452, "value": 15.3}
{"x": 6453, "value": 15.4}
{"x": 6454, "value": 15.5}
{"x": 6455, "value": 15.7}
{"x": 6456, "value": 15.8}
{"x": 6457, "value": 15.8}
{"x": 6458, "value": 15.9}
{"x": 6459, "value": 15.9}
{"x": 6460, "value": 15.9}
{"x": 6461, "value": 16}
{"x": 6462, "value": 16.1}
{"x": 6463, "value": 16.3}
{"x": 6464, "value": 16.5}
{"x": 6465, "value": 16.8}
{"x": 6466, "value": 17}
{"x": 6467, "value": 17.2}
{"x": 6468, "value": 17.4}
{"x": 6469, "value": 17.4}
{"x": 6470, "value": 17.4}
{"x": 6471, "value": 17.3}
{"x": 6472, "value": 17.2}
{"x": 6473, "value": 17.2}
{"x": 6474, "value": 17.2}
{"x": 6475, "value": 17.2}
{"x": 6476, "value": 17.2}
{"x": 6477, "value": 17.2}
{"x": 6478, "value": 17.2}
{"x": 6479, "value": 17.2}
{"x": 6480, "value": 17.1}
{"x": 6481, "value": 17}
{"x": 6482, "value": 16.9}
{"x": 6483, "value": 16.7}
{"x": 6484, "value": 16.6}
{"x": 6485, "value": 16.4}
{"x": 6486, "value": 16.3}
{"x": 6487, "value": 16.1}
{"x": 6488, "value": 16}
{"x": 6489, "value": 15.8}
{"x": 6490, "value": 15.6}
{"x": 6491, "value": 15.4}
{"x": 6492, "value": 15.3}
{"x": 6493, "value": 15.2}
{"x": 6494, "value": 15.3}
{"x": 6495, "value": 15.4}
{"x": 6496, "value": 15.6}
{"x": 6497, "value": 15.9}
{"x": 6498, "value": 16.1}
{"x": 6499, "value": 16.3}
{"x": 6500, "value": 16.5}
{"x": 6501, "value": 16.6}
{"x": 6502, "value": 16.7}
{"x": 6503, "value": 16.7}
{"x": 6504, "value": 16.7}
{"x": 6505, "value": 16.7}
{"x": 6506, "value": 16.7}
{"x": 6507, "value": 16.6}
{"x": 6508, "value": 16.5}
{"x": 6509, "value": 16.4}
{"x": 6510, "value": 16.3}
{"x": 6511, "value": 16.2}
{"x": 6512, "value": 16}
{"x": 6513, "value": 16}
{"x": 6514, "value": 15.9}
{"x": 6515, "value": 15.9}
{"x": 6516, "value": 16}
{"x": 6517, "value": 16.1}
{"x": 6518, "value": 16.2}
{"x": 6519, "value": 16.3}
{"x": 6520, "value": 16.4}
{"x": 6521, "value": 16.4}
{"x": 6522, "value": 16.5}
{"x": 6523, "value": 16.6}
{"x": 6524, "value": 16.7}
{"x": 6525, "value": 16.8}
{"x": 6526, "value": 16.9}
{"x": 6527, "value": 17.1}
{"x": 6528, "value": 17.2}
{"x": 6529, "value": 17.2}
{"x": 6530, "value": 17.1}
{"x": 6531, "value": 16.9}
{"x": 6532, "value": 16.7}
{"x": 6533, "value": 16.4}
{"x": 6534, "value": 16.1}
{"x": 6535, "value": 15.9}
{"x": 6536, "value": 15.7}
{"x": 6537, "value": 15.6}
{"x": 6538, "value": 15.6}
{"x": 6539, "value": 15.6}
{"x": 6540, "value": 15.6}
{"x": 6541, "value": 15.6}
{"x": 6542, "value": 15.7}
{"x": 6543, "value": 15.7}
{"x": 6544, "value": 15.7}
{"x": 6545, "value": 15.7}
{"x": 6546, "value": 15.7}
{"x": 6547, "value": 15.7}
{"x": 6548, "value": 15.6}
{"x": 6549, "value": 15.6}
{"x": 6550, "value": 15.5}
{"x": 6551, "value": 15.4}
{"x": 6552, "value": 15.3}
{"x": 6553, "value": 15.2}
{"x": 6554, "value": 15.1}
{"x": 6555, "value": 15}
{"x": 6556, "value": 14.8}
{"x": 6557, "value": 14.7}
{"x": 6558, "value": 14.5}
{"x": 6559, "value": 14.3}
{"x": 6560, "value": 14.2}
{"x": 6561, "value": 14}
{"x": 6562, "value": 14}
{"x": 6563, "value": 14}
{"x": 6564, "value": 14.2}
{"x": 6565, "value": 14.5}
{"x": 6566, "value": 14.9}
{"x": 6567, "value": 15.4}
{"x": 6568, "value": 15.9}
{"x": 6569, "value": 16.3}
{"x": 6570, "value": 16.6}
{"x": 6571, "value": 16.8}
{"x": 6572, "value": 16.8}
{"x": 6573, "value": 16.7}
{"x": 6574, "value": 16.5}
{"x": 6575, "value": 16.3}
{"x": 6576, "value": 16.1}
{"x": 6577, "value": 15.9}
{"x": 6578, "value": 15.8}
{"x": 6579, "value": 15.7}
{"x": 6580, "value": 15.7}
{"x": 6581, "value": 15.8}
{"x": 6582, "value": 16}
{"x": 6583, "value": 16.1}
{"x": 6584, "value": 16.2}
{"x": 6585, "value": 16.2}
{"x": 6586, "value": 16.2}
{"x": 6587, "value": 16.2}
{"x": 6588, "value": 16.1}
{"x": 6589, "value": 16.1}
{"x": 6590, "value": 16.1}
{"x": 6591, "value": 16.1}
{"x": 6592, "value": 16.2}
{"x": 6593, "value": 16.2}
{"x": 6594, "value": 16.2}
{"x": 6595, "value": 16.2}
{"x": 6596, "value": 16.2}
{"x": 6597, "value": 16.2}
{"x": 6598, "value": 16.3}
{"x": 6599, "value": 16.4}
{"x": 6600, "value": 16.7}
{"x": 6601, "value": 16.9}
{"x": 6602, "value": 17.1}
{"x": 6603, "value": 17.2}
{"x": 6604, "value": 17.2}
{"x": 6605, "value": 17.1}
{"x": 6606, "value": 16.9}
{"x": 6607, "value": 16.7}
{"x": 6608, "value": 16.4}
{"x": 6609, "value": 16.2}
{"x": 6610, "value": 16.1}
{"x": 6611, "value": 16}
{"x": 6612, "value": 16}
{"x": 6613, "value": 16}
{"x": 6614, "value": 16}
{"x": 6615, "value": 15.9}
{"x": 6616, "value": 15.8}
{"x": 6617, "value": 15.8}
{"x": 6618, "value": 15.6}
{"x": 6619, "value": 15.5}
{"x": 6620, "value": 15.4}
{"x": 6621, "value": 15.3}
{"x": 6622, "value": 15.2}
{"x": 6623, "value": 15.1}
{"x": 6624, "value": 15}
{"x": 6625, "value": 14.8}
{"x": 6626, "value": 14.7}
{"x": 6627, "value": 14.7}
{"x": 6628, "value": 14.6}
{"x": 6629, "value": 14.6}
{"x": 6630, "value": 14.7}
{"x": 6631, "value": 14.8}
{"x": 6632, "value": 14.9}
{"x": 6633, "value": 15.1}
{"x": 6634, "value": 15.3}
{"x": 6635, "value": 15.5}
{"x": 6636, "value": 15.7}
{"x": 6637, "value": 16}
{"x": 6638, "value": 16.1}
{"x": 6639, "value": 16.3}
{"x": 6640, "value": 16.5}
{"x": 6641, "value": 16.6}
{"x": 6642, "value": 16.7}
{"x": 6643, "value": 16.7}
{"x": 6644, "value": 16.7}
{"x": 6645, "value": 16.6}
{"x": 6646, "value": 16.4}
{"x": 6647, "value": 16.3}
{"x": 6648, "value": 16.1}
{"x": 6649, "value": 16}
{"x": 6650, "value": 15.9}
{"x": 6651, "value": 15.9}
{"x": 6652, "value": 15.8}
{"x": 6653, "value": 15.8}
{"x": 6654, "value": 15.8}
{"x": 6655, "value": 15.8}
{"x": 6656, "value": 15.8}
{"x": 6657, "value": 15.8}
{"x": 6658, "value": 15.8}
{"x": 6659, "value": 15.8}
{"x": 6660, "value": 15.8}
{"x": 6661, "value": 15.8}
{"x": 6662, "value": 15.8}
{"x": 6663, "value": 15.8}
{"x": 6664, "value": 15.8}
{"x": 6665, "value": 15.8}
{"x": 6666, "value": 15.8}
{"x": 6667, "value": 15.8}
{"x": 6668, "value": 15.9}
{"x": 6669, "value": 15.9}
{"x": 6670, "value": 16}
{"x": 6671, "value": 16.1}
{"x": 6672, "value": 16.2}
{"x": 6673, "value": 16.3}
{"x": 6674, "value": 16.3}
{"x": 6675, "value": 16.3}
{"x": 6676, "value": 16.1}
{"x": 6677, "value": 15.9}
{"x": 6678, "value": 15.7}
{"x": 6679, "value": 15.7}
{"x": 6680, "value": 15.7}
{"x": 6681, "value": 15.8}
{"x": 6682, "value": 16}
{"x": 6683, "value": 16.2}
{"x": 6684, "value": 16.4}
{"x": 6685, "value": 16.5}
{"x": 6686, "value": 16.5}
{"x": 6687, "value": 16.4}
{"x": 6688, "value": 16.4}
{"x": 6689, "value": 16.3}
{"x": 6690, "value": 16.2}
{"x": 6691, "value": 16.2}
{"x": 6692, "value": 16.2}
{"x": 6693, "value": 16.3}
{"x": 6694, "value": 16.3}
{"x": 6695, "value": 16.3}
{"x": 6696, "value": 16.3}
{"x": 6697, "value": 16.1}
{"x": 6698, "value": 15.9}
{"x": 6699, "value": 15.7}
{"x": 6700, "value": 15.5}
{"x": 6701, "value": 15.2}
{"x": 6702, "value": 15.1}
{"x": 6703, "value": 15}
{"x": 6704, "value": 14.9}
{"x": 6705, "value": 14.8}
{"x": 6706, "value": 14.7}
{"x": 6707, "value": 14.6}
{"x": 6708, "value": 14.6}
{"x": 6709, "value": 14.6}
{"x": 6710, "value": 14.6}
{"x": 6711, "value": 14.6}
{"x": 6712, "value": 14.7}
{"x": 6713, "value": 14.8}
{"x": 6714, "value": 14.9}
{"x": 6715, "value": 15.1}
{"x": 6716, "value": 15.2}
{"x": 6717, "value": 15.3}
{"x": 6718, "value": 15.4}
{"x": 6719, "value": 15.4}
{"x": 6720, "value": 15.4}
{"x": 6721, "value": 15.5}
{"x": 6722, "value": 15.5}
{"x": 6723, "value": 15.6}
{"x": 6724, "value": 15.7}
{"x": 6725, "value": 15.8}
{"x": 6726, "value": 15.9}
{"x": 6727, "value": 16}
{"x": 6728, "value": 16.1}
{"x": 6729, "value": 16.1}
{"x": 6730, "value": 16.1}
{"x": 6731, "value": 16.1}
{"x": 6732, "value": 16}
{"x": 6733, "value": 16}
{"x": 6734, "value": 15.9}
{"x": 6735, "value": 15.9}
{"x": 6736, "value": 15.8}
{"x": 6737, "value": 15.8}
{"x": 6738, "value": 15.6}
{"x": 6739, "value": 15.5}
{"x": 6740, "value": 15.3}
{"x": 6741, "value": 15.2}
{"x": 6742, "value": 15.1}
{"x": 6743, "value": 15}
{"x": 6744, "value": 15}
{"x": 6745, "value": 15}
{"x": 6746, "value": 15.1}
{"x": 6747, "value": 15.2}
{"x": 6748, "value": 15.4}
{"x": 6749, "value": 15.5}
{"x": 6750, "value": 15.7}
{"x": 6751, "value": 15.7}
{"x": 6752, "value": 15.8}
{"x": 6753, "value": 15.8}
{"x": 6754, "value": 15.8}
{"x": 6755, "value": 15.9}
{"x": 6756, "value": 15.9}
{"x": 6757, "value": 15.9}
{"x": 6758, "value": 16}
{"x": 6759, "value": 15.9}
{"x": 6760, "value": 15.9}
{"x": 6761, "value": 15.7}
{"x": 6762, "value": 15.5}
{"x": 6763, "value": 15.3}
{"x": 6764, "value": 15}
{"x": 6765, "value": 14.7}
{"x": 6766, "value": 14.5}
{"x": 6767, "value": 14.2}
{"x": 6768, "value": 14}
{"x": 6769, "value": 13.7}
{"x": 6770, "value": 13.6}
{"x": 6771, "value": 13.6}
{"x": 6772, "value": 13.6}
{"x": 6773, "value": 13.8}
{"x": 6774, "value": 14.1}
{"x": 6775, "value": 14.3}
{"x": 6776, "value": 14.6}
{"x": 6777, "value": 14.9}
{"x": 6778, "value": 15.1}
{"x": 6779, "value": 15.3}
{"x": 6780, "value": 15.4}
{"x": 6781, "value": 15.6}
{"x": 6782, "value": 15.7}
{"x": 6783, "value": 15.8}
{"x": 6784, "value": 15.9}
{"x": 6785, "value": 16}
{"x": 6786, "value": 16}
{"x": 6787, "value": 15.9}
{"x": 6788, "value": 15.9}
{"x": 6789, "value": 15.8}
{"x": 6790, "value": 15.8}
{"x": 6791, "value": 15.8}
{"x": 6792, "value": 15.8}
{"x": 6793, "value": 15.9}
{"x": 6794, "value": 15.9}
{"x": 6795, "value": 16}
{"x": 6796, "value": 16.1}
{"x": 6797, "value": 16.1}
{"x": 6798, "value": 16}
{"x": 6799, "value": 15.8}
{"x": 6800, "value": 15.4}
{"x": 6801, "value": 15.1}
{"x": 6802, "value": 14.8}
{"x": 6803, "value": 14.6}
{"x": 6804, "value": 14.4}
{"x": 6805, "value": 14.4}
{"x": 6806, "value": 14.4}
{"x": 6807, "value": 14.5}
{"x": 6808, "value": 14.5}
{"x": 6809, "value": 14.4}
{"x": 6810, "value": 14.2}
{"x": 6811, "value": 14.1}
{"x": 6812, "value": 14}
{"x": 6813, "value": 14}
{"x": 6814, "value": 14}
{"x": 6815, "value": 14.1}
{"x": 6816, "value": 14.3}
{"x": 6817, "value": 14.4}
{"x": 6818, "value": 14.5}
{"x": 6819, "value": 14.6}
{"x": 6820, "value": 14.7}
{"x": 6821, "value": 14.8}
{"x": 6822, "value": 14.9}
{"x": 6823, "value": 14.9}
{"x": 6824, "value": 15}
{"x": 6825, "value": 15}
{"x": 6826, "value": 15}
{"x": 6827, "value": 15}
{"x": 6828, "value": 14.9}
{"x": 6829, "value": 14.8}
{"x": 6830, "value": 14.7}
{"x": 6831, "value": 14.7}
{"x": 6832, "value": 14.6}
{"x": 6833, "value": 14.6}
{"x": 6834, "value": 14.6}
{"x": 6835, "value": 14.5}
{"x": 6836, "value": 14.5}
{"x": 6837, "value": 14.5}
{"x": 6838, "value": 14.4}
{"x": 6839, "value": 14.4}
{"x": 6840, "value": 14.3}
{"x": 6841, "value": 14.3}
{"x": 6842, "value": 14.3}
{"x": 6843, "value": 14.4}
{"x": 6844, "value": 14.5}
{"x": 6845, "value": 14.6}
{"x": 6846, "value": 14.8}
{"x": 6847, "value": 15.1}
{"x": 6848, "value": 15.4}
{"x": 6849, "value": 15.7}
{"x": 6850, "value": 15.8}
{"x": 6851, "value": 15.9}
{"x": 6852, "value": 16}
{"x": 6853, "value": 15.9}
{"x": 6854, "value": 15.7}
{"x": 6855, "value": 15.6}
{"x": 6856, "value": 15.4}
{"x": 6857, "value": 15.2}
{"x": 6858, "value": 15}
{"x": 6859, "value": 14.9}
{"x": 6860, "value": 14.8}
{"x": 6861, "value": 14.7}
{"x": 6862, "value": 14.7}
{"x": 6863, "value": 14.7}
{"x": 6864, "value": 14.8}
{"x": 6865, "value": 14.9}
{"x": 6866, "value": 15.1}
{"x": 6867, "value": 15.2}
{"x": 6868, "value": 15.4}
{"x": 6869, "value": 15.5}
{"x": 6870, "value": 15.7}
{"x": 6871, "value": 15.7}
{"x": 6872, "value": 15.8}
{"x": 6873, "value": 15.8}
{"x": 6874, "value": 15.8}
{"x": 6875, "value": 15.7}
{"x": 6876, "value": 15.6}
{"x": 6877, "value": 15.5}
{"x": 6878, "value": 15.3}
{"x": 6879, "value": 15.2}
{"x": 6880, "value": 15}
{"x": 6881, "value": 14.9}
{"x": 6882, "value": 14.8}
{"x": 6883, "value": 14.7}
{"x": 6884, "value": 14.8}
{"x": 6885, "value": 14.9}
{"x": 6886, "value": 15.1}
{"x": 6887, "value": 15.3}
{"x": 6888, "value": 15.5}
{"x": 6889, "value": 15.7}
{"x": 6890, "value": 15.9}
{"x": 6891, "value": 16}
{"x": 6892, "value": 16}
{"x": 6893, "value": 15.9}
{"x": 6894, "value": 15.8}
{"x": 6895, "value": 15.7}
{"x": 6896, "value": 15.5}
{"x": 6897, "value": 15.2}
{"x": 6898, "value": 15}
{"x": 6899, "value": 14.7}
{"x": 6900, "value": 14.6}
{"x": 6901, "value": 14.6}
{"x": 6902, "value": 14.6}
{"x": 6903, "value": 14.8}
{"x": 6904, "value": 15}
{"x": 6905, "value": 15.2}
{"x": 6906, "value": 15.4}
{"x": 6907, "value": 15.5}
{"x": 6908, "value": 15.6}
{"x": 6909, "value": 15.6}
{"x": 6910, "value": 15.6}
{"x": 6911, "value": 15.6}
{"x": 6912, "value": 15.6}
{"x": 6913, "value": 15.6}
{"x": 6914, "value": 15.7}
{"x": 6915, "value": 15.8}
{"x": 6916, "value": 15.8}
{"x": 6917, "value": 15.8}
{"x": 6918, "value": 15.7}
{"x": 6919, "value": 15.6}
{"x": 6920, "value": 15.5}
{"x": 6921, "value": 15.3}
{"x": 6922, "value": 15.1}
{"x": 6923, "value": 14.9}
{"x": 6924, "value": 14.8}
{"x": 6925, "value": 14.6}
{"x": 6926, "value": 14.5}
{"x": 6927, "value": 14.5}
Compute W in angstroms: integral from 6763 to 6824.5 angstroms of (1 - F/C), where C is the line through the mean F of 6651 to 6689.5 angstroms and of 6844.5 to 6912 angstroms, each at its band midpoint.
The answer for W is 2.7 angstroms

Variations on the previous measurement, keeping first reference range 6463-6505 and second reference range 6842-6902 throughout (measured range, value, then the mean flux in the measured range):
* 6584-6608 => -0.4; 16.5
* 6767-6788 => 1.0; 14.9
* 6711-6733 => 0.3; 15.5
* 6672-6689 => -0.3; 16.1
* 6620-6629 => 0.6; 14.9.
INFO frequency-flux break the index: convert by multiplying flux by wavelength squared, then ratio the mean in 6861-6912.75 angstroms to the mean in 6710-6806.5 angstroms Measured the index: 1.0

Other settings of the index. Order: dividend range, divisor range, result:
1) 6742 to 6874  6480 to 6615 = 1.02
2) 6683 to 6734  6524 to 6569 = 1.05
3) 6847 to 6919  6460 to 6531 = 1.04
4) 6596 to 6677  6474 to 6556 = 1.02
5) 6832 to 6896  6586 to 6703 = 1.01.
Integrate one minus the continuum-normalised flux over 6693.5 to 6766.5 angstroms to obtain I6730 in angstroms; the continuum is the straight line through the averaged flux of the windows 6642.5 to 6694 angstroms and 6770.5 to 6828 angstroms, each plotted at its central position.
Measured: 0.4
